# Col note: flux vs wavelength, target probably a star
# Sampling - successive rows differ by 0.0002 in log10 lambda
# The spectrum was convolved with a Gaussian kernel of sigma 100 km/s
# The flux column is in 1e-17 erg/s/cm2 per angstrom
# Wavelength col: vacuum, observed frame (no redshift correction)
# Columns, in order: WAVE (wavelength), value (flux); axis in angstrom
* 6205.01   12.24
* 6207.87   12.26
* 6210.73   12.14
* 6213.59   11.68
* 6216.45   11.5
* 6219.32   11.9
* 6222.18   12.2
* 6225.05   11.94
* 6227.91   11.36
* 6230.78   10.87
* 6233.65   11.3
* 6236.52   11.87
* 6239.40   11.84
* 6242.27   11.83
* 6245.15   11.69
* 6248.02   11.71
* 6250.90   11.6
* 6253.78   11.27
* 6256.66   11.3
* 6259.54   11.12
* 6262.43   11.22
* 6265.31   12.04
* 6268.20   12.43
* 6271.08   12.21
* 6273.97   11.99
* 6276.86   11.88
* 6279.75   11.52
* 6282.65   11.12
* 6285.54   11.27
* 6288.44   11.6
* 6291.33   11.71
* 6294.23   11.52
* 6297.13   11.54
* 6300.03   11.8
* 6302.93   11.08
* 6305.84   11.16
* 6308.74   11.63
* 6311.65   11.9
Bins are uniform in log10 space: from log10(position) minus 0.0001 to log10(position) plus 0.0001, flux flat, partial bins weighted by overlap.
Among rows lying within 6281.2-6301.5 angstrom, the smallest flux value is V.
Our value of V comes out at 11.12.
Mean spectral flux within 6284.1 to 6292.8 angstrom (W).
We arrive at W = 11.5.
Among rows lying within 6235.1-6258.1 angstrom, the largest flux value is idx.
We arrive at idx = 11.87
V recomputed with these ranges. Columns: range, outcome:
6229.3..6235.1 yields 10.87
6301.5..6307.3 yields 11.08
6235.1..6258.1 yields 11.27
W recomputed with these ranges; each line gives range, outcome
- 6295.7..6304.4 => 11.5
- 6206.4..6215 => 12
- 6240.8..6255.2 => 11.6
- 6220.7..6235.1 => 11.5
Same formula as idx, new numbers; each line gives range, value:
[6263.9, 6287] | 12.43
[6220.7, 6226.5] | 12.2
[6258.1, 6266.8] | 12.04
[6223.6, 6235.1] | 11.94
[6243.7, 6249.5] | 11.71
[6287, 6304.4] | 11.8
